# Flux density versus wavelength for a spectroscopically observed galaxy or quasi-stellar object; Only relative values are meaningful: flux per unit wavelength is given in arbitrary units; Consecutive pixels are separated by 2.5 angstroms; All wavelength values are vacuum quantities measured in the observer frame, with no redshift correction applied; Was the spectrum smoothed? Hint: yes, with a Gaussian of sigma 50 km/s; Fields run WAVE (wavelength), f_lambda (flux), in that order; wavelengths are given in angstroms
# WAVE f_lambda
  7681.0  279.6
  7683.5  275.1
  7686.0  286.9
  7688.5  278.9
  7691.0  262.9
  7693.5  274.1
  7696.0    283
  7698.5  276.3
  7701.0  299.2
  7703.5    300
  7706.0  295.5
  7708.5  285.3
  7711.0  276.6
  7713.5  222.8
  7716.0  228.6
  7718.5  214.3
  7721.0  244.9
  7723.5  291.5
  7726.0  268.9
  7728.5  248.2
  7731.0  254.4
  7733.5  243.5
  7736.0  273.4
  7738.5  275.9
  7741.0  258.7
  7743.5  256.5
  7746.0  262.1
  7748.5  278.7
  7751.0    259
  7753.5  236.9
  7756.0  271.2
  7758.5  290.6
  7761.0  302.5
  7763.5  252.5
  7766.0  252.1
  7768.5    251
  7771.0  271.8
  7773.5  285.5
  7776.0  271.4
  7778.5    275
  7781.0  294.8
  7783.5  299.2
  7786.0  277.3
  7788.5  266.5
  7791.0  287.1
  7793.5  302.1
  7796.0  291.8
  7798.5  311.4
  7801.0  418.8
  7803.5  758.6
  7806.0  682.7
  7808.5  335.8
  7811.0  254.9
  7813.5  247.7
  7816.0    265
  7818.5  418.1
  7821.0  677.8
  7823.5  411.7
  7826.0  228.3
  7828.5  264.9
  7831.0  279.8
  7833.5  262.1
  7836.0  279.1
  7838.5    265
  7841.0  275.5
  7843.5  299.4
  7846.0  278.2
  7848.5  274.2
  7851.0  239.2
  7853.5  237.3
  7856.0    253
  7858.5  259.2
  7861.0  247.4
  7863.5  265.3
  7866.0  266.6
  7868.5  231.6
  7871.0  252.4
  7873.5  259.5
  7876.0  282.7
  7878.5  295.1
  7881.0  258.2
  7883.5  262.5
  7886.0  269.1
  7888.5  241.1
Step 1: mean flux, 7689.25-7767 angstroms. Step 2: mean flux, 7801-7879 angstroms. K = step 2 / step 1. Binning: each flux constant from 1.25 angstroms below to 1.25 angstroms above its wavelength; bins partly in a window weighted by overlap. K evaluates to 1.2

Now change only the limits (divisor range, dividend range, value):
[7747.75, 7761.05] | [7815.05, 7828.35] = 1.45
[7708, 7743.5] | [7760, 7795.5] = 1.09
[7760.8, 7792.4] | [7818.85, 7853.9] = 1.13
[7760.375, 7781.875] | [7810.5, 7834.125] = 1.23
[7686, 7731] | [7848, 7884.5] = 0.97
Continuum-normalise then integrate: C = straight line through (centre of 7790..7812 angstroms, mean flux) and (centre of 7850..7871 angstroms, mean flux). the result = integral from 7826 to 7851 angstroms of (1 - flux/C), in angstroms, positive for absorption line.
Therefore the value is 2.9 angstroms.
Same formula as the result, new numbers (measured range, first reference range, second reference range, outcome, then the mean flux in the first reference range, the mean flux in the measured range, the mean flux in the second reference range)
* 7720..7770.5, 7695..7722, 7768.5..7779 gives 1.15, 266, 264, 273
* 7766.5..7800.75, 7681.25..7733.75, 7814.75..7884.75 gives -0.92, 268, 287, 289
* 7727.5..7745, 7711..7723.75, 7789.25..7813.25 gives 1.01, 240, 259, 395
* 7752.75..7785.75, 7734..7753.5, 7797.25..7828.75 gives 4.45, 264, 274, 410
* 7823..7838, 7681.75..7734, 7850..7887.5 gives -1.12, 268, 280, 259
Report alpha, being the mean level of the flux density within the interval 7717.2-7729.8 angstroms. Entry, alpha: 253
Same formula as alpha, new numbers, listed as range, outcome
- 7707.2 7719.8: 246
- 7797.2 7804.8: 496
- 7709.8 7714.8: 249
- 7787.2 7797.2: 287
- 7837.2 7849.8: 278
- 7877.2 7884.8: 272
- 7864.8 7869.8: 249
